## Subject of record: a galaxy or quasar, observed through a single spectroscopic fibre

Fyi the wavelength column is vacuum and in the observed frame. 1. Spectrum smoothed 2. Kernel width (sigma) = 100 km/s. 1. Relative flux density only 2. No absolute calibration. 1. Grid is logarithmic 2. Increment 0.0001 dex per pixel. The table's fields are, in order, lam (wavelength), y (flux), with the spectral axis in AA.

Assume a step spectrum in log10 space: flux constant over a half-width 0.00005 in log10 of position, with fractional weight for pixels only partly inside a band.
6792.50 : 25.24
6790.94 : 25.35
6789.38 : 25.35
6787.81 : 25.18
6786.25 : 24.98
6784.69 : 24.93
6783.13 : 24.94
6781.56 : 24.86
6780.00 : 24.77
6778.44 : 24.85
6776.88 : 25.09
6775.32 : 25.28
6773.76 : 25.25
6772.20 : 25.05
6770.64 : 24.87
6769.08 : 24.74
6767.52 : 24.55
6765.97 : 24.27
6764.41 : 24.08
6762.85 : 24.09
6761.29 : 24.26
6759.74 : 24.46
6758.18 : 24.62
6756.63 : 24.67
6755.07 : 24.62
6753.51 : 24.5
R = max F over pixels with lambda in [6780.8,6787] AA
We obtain 24.98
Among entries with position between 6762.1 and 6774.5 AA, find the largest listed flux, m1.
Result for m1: 25.25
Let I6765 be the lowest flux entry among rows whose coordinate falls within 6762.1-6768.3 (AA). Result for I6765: 24.08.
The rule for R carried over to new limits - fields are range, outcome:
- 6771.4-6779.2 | 25.28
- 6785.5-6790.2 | 25.35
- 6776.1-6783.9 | 25.09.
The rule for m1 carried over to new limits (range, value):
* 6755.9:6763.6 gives 24.67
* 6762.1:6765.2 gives 24.09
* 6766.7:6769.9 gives 24.74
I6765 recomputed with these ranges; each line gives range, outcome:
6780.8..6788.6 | 24.86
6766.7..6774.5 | 24.55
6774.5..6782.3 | 24.77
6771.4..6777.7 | 25.05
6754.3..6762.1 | 24.26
